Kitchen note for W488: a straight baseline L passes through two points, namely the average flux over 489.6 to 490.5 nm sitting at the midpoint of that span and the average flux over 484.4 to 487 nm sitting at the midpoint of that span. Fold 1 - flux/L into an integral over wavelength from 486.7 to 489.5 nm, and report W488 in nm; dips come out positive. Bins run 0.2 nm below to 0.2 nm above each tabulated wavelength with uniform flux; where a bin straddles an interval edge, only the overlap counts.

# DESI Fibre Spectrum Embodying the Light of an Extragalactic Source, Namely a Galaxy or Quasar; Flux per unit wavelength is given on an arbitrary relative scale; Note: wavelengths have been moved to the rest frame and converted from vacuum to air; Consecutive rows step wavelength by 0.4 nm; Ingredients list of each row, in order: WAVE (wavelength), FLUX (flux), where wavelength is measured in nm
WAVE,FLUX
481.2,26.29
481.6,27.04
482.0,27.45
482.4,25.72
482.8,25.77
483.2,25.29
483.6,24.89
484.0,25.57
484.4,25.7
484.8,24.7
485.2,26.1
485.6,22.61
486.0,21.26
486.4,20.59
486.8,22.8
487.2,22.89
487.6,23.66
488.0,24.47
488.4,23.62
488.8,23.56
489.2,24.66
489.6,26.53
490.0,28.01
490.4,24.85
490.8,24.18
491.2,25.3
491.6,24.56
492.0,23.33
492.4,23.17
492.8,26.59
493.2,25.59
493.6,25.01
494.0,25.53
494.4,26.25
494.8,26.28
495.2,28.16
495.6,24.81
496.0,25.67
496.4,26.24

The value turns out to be 0.15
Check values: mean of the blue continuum 23.2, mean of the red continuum 26.6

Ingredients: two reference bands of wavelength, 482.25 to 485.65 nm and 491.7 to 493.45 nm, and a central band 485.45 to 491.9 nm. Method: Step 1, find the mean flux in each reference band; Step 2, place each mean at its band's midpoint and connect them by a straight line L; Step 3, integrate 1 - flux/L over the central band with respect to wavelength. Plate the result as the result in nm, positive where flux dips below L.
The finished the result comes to 0.25 nm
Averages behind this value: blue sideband 25.3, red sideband 24.7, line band 24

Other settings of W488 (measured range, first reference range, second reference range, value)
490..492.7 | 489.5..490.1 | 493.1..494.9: 0.213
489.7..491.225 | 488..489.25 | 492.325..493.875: -0.075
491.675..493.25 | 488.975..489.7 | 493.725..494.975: 0.072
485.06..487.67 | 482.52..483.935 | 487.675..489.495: 0.205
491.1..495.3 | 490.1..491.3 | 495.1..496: 0.035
